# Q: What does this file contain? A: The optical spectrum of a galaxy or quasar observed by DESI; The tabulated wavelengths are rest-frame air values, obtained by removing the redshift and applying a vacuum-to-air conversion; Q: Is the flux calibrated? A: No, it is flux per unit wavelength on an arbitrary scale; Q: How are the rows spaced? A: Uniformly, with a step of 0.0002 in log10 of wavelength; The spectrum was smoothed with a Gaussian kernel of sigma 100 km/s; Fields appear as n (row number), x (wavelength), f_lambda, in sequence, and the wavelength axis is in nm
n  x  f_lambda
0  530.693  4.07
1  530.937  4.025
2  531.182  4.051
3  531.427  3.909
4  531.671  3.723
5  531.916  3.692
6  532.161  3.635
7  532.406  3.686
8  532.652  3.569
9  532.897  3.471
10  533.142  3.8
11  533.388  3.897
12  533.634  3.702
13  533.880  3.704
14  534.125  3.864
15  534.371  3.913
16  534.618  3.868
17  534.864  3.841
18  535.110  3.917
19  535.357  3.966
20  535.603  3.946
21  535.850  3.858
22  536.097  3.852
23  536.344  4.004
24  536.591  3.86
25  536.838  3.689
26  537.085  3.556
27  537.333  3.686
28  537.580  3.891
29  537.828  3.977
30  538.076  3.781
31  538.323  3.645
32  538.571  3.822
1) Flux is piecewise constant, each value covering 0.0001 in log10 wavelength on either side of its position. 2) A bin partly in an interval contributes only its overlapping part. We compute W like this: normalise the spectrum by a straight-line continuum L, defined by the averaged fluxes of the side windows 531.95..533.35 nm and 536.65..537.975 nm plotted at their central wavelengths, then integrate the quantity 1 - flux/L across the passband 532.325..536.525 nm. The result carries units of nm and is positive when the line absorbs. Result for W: -0.14 nm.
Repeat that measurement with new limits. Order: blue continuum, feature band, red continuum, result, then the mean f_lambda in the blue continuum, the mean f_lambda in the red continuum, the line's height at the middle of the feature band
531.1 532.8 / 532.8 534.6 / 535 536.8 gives 0.02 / 3.74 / 3.9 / 3.81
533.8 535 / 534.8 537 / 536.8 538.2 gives -0.04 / 3.85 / 3.77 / 3.81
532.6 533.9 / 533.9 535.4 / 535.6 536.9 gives -0.04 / 3.7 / 3.87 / 3.78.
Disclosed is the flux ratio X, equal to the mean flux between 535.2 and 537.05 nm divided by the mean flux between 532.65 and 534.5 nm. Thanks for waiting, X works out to 1.0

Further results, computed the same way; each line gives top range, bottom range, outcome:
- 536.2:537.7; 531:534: 1.01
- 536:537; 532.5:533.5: 1.04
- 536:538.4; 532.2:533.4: 1.04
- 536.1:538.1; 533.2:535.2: 0.99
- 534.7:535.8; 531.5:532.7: 1.06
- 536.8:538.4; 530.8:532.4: 0.98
